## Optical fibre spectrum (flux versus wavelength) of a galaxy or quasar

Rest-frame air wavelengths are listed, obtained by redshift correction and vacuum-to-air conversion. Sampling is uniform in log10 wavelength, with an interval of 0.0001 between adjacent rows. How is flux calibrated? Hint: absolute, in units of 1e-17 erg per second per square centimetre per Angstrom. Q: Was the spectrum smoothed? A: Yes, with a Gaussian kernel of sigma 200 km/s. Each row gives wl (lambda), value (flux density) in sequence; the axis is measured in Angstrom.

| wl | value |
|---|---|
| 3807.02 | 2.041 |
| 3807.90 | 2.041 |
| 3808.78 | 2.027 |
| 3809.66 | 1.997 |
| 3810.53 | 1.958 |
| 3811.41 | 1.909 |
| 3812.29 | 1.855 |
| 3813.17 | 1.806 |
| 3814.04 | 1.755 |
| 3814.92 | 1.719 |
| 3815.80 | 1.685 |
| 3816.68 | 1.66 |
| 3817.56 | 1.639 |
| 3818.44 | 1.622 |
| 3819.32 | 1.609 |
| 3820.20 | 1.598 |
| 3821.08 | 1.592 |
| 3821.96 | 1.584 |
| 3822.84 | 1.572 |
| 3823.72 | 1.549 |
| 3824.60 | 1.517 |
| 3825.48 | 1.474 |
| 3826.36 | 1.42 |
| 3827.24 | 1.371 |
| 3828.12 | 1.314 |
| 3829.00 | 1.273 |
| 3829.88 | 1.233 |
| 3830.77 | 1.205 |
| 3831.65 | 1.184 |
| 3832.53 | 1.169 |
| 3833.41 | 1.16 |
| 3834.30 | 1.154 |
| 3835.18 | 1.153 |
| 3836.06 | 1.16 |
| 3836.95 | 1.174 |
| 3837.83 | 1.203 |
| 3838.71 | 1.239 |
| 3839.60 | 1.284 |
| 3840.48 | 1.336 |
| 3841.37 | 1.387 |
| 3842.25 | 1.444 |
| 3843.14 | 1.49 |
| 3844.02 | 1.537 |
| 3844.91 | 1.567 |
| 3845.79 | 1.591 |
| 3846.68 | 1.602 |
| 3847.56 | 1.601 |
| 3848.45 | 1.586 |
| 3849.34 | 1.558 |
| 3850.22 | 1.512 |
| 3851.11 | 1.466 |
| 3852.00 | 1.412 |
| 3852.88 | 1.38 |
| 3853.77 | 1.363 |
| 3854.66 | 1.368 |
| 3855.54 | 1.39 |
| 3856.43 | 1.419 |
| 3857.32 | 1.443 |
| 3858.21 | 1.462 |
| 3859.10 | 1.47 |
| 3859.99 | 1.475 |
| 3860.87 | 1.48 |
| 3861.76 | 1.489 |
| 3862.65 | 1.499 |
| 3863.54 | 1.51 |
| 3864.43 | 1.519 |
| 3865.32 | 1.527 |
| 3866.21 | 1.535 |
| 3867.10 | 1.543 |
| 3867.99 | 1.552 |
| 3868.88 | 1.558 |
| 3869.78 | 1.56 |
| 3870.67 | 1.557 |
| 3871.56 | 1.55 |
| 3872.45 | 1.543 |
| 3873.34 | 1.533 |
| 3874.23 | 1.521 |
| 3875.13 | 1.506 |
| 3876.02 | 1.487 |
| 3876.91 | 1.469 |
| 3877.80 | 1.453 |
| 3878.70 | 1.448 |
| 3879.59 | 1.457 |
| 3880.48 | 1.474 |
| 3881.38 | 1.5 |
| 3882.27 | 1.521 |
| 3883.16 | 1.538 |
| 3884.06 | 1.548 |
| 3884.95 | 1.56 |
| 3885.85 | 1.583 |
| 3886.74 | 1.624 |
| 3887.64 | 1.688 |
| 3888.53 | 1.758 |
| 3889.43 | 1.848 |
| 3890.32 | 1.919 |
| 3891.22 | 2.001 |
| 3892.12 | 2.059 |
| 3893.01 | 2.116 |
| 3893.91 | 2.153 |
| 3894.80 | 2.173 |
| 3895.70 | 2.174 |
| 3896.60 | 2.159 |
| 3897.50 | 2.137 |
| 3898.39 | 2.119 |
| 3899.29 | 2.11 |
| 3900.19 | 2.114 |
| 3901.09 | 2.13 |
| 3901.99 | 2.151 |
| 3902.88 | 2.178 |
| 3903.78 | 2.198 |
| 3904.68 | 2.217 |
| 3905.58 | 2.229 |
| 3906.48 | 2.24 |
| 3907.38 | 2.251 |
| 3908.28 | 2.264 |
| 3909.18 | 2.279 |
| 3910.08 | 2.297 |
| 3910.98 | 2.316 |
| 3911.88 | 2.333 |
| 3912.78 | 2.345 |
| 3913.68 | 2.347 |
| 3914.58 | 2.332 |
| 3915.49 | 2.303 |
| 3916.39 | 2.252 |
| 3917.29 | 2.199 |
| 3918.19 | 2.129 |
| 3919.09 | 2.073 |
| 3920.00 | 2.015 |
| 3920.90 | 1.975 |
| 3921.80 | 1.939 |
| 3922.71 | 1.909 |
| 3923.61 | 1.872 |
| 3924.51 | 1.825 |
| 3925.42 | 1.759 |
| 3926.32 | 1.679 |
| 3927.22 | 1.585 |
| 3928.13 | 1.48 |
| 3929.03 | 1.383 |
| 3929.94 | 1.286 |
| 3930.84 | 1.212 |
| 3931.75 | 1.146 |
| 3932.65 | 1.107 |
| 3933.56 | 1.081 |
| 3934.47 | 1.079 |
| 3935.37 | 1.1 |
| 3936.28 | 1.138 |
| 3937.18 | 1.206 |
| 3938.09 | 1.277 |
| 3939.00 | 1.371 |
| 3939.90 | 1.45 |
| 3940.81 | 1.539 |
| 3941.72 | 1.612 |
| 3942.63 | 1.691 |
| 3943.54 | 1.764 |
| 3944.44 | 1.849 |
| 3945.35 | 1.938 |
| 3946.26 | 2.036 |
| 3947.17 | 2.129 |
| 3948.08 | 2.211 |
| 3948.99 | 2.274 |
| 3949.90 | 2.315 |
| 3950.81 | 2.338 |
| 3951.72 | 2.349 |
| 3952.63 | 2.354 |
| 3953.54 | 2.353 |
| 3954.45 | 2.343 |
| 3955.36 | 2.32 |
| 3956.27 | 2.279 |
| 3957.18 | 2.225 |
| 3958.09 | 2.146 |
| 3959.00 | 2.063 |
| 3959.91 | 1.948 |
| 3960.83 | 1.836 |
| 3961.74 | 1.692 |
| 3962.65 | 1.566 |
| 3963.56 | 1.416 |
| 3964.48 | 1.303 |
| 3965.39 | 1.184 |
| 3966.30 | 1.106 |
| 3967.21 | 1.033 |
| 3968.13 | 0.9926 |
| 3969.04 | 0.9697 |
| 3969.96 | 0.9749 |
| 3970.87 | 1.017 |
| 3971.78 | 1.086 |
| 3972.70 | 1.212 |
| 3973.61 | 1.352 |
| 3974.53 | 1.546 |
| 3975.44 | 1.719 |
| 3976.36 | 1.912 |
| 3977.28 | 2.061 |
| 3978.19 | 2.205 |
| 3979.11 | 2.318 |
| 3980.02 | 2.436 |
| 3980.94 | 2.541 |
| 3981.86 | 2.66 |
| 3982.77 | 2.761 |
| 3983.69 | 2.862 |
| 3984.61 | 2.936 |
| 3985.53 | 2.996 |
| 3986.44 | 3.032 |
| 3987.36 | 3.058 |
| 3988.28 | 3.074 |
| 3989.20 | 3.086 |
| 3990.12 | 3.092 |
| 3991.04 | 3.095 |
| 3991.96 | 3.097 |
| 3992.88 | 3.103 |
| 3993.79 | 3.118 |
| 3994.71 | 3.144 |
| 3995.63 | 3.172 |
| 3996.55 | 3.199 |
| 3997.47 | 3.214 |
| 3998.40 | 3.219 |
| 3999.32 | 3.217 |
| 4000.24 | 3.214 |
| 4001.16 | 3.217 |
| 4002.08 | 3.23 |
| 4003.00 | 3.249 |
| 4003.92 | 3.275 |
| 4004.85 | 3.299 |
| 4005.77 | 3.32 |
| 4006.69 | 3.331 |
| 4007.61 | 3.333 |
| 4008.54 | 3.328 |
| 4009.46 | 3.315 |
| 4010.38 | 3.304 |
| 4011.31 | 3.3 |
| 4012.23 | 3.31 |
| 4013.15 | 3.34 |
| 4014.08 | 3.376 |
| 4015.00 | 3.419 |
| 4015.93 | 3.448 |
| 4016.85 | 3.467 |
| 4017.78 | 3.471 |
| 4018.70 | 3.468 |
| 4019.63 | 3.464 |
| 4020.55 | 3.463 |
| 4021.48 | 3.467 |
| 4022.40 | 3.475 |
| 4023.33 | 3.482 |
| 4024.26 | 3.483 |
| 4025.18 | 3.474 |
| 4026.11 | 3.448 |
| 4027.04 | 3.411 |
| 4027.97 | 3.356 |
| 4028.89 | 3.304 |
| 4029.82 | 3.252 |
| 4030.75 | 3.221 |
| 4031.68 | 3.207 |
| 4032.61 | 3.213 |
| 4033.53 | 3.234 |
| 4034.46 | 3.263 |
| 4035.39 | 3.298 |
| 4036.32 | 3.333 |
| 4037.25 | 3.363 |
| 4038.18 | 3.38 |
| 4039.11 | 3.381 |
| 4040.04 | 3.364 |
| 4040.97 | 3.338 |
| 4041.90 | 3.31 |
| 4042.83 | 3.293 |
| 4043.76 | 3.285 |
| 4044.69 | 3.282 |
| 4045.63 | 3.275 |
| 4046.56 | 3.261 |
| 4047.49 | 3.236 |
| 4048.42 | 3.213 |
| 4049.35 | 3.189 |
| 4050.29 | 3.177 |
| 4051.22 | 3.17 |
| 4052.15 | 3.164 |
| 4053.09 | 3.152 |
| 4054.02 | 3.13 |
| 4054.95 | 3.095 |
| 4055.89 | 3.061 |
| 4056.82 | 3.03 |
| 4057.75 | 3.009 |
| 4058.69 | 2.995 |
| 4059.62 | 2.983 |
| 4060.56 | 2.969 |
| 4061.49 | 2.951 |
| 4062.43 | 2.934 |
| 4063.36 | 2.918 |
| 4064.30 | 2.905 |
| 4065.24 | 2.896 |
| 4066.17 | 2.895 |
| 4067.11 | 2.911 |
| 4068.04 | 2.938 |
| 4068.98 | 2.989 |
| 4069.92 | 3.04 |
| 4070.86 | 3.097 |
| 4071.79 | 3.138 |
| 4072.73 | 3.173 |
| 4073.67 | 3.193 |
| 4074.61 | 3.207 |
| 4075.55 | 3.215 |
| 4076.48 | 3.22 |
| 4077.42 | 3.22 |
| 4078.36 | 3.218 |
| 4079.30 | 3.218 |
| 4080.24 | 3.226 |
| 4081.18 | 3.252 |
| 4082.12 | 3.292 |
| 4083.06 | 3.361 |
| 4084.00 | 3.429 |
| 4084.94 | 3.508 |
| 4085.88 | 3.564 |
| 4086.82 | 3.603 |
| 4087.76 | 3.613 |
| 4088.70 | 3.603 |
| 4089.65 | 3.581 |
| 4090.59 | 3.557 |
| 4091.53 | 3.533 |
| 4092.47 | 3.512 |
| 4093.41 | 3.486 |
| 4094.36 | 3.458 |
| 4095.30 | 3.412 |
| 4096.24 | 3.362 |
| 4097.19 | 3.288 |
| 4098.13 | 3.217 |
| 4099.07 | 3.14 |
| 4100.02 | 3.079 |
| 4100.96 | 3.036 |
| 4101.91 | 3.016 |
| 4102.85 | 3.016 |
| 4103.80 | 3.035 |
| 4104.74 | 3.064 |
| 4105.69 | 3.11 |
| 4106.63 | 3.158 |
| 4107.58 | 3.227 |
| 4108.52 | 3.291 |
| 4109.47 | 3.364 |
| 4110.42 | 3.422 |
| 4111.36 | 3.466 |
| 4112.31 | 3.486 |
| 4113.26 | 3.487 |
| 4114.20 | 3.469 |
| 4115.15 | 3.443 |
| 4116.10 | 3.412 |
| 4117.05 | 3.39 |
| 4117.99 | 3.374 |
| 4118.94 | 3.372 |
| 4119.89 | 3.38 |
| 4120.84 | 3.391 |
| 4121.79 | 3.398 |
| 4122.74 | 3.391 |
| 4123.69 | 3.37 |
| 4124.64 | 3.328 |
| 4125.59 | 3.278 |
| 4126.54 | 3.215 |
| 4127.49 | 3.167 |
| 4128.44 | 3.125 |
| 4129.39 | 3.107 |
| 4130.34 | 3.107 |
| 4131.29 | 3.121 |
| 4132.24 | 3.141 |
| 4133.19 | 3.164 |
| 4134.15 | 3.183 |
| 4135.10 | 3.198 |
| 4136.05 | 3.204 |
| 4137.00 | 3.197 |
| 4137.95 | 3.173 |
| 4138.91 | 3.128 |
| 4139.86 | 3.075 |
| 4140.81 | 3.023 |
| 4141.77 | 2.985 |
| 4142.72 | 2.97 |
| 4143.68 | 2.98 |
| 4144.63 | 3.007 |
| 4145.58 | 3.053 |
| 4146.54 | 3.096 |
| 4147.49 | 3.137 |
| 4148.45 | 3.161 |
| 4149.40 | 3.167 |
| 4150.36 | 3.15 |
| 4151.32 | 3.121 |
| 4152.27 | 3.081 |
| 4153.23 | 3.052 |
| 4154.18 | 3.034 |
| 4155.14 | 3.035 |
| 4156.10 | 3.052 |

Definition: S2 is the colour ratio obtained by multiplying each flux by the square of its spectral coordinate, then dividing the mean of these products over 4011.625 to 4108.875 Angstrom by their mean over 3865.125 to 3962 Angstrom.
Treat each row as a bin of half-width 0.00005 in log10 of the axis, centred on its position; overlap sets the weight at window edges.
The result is 1.9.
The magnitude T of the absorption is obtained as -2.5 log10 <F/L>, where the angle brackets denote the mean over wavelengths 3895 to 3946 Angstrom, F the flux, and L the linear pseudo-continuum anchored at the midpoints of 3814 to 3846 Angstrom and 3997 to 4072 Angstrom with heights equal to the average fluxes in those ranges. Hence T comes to 0.178 mag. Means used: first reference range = 1.42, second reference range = 3.24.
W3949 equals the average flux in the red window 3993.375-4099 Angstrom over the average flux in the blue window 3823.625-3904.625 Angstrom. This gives 2.1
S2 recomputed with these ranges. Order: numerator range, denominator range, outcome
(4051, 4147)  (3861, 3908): 2.01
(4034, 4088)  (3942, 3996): 1.55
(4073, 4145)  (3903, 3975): 2.00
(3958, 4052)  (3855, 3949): 1.71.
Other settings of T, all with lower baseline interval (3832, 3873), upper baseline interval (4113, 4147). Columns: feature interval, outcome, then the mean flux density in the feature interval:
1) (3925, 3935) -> 0.394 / 1.34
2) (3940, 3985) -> 0.135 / 1.89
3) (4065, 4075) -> -0.079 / 3.05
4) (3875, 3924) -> -0.137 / 1.98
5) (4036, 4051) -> -0.230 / 3.29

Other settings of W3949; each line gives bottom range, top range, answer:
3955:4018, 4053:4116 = 1.26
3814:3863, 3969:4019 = 1.97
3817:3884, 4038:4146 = 2.22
